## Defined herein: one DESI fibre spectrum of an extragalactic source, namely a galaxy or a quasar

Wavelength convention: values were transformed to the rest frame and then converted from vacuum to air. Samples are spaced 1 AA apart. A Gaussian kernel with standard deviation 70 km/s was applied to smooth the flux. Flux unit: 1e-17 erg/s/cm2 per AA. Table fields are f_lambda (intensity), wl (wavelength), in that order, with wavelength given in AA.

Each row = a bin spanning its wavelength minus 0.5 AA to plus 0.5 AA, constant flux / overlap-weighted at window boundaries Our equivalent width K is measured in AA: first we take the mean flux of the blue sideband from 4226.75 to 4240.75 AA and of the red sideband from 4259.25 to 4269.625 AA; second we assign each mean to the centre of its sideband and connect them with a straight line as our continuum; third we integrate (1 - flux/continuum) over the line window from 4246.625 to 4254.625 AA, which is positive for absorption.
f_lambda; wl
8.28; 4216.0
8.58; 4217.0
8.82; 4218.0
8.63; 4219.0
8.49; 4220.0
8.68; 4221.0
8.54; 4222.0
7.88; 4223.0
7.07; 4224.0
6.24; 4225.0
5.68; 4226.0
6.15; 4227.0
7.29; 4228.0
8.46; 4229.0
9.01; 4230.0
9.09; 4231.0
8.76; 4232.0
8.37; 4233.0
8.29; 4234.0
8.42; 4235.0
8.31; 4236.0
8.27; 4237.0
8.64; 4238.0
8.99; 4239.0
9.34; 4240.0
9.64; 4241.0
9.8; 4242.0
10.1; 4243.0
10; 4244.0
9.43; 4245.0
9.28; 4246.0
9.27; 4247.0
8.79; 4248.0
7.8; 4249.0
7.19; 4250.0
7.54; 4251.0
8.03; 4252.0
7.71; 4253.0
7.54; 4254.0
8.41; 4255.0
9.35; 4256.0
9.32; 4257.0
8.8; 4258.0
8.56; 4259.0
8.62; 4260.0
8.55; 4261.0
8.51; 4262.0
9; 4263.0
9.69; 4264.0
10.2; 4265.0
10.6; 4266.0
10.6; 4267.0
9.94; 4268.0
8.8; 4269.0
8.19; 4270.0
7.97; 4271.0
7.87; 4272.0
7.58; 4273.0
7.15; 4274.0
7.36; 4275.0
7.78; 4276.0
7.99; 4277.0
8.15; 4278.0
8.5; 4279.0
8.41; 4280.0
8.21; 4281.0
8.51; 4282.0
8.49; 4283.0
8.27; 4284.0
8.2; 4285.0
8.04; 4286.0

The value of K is 0.9 AA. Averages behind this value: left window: 8.45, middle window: 7.97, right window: 9.41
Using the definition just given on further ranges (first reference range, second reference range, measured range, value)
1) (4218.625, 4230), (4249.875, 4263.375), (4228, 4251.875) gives -2.4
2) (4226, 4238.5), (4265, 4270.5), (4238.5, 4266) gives 0.3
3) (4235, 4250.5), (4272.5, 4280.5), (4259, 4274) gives -1.3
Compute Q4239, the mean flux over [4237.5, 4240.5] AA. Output 8.99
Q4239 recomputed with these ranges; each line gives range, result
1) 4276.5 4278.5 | 8.07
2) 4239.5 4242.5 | 9.59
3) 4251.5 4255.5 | 7.92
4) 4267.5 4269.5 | 9.37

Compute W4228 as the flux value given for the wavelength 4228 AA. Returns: 7.29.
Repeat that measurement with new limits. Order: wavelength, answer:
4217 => 8.58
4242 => 9.8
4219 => 8.63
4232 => 8.76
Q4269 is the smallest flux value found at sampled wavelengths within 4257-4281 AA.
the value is 7.15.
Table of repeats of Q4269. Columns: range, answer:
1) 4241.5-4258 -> 7.19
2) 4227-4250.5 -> 6.15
